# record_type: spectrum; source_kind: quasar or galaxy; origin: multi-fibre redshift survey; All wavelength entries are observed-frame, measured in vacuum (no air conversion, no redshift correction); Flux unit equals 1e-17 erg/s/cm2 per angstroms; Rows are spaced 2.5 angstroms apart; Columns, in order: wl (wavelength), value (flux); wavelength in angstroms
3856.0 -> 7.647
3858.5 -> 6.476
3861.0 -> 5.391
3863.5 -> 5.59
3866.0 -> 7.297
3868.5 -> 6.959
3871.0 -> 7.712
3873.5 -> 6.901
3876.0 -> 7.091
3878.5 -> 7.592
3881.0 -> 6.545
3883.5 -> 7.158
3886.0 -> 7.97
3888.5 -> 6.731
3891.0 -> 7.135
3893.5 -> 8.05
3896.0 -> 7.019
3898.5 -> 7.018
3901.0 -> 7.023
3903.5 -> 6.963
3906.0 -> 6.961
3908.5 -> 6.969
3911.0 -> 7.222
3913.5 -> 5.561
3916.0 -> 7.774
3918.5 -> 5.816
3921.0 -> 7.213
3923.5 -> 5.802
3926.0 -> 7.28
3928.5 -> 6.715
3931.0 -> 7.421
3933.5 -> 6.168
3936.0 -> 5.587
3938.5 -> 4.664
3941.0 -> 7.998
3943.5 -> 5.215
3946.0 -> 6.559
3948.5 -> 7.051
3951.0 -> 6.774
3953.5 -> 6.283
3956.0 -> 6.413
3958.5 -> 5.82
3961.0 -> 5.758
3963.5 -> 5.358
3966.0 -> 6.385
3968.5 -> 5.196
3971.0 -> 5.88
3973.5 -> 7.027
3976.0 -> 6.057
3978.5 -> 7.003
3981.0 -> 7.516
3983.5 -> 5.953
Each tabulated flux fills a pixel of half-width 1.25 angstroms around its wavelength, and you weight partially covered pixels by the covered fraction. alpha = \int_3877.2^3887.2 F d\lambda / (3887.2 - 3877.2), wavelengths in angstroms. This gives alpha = 7.31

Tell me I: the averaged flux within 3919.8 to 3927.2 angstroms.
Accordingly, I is 6.76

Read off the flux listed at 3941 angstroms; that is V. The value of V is 7.998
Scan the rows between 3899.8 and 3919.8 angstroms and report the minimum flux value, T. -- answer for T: 5.561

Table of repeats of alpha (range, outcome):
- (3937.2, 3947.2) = 6.1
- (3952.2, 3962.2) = 6.07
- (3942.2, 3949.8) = 6.29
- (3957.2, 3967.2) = 5.83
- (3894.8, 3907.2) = 7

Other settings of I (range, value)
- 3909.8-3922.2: 6.71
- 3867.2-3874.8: 7.19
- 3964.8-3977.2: 6.11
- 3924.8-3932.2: 7.14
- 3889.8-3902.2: 7.25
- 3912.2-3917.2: 6.66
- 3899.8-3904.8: 6.99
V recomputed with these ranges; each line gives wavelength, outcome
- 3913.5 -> 5.561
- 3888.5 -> 6.731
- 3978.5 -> 7.003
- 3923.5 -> 5.802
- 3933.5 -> 6.168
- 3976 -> 6.057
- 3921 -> 7.213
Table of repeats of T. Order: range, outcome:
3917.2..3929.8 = 5.802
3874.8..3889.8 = 6.545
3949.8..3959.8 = 5.82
